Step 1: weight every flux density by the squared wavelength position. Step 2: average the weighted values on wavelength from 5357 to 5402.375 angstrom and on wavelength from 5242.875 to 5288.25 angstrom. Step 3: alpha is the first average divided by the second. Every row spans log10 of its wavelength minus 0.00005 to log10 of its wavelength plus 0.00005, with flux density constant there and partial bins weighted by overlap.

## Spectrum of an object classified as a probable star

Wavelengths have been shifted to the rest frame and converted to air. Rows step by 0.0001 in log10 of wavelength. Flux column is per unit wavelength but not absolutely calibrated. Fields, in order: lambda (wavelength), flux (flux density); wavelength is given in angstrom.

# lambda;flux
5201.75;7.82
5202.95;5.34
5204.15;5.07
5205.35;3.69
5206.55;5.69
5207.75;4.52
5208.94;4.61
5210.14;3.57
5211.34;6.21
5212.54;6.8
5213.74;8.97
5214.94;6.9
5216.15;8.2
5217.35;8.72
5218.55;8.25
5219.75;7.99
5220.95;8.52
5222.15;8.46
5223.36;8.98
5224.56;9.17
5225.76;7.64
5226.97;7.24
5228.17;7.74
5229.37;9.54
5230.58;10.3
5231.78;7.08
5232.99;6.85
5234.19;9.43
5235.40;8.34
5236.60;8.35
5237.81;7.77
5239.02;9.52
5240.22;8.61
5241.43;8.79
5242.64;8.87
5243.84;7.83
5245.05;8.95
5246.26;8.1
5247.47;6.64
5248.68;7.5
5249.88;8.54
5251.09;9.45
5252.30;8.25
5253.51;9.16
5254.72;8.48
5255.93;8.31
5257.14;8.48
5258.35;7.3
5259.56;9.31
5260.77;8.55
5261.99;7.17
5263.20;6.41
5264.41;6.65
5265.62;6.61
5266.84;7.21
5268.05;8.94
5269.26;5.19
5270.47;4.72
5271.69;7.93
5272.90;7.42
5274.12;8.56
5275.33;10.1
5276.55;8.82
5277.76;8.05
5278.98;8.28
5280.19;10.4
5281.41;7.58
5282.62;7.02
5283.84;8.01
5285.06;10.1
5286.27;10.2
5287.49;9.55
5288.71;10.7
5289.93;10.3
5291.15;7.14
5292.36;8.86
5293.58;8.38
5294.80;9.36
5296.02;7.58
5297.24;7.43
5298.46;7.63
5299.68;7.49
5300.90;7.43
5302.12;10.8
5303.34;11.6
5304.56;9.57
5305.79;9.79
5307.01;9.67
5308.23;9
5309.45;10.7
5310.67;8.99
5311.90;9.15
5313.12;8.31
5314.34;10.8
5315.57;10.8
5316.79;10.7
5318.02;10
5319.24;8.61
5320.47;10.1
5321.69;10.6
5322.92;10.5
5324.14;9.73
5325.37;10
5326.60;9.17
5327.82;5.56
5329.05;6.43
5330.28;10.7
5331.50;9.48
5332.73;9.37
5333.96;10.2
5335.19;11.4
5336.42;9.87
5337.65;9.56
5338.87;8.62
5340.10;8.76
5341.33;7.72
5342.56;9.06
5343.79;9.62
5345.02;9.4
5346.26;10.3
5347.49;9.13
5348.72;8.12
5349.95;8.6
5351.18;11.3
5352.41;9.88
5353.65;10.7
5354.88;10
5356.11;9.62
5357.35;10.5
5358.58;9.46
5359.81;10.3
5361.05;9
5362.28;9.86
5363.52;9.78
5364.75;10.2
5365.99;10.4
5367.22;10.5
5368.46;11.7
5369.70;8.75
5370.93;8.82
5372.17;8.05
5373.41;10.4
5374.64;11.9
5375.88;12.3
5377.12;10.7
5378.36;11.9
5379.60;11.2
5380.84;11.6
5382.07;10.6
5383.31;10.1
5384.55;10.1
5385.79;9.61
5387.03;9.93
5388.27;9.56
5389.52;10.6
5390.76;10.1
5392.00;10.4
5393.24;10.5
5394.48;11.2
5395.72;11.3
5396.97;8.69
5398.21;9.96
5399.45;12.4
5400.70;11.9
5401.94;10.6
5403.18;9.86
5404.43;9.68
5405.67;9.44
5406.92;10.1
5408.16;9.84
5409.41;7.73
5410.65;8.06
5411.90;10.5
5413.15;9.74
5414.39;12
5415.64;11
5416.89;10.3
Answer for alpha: 1.34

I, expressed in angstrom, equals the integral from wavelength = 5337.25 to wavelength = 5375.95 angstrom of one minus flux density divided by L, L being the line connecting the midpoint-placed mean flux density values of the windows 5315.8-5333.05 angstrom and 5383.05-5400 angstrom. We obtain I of 0.43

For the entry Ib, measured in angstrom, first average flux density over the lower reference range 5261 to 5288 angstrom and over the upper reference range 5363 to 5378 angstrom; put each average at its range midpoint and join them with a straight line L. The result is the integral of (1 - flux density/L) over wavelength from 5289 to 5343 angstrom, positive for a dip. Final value -1.7 angstrom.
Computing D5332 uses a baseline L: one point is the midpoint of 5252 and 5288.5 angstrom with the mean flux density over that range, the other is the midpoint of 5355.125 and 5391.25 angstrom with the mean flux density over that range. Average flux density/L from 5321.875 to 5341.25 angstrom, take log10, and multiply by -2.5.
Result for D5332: 0.01 mag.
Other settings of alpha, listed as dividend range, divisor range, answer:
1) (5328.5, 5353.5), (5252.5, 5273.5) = 1.29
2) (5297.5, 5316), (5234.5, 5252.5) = 1.15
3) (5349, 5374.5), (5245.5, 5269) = 1.30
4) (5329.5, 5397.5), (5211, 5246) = 1.27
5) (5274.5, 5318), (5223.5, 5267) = 1.14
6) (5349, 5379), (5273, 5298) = 1.19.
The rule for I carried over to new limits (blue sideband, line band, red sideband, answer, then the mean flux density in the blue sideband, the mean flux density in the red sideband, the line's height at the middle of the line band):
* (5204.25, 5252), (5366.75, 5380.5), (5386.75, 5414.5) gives -1.15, 7.73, 10.1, 9.77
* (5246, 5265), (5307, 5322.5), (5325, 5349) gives -1.74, 8.02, 9.13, 8.83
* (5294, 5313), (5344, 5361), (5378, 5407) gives 0.12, 9.05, 10.5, 9.83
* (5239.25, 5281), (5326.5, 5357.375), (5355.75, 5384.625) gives 1.34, 8.06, 10.3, 9.75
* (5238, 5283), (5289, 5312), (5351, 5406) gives -0.48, 8.05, 10.3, 8.83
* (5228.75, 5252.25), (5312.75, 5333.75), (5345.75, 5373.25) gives -0.27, 8.44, 9.78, 9.37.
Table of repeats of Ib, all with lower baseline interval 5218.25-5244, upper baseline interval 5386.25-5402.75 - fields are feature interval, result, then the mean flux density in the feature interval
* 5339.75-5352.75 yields 0.9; 9.26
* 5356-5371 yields 0.3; 9.96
